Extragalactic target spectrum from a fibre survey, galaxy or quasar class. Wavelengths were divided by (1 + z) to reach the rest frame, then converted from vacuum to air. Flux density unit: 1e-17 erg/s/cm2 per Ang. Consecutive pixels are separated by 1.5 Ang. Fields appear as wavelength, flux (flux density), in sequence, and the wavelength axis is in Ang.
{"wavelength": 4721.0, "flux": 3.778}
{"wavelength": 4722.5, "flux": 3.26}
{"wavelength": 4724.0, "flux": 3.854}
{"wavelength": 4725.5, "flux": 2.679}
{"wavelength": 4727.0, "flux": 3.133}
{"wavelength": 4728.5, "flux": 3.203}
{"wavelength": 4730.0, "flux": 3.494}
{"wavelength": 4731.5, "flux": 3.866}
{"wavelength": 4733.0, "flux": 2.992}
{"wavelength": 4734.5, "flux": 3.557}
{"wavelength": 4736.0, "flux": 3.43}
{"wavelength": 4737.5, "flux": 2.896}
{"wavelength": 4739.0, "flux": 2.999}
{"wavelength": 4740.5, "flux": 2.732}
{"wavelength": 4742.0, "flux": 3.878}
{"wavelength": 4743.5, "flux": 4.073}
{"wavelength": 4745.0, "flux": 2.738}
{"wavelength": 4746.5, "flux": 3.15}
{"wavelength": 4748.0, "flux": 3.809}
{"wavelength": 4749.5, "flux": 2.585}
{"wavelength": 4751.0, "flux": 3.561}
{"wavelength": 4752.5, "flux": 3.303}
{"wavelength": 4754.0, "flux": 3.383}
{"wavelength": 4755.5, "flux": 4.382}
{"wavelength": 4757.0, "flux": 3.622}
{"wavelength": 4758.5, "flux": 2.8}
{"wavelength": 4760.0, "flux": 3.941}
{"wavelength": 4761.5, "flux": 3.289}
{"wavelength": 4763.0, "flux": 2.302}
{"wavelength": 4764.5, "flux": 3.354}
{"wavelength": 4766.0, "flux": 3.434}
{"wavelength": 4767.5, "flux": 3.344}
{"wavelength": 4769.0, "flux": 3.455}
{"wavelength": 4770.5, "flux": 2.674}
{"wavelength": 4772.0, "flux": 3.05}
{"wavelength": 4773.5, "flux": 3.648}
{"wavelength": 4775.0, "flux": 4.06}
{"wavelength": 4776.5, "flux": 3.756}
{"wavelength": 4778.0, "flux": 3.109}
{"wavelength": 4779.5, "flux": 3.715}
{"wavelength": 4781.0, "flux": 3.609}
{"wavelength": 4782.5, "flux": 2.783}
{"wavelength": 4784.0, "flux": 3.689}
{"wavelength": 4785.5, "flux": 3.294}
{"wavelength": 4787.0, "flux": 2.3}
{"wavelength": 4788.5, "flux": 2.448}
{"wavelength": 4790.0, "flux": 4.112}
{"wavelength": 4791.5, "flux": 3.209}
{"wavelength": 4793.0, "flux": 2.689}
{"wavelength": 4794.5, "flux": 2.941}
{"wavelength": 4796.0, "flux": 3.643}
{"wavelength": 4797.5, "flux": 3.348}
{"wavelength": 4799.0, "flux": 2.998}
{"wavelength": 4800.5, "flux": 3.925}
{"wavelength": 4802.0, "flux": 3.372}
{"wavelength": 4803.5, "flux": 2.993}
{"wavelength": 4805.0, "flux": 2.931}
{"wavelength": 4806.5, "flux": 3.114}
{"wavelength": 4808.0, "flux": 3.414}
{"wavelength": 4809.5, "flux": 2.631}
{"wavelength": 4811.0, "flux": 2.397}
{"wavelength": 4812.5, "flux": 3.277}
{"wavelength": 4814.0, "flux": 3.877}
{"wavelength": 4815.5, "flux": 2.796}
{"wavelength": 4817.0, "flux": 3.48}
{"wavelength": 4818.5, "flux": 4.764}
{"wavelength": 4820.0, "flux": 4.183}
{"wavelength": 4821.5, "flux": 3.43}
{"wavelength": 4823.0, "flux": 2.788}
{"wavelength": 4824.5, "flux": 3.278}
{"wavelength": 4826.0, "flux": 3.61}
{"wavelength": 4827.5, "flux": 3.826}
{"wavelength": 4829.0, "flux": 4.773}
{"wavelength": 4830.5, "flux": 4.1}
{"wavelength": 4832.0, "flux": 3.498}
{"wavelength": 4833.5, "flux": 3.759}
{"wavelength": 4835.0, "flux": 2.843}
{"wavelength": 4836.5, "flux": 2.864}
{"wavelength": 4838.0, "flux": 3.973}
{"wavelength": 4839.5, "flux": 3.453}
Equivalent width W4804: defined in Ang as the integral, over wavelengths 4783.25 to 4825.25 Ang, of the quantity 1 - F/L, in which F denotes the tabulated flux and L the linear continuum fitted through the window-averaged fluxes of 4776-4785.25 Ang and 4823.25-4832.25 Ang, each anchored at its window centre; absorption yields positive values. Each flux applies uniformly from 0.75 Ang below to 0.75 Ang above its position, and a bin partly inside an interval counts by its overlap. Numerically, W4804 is 4.1 Ang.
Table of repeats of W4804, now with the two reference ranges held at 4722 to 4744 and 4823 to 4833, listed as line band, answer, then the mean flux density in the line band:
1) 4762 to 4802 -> 3.23 Ang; 3.27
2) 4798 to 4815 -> 2.29 Ang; 3.17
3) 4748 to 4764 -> 0.44 Ang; 3.34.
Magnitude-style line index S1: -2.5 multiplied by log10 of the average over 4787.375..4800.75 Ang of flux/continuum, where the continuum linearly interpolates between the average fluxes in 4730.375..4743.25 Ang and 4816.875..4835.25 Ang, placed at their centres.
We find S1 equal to 0.13 mag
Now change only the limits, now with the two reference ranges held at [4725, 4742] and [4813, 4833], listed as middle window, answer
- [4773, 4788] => 0.032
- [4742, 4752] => -0.022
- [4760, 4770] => 0.051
